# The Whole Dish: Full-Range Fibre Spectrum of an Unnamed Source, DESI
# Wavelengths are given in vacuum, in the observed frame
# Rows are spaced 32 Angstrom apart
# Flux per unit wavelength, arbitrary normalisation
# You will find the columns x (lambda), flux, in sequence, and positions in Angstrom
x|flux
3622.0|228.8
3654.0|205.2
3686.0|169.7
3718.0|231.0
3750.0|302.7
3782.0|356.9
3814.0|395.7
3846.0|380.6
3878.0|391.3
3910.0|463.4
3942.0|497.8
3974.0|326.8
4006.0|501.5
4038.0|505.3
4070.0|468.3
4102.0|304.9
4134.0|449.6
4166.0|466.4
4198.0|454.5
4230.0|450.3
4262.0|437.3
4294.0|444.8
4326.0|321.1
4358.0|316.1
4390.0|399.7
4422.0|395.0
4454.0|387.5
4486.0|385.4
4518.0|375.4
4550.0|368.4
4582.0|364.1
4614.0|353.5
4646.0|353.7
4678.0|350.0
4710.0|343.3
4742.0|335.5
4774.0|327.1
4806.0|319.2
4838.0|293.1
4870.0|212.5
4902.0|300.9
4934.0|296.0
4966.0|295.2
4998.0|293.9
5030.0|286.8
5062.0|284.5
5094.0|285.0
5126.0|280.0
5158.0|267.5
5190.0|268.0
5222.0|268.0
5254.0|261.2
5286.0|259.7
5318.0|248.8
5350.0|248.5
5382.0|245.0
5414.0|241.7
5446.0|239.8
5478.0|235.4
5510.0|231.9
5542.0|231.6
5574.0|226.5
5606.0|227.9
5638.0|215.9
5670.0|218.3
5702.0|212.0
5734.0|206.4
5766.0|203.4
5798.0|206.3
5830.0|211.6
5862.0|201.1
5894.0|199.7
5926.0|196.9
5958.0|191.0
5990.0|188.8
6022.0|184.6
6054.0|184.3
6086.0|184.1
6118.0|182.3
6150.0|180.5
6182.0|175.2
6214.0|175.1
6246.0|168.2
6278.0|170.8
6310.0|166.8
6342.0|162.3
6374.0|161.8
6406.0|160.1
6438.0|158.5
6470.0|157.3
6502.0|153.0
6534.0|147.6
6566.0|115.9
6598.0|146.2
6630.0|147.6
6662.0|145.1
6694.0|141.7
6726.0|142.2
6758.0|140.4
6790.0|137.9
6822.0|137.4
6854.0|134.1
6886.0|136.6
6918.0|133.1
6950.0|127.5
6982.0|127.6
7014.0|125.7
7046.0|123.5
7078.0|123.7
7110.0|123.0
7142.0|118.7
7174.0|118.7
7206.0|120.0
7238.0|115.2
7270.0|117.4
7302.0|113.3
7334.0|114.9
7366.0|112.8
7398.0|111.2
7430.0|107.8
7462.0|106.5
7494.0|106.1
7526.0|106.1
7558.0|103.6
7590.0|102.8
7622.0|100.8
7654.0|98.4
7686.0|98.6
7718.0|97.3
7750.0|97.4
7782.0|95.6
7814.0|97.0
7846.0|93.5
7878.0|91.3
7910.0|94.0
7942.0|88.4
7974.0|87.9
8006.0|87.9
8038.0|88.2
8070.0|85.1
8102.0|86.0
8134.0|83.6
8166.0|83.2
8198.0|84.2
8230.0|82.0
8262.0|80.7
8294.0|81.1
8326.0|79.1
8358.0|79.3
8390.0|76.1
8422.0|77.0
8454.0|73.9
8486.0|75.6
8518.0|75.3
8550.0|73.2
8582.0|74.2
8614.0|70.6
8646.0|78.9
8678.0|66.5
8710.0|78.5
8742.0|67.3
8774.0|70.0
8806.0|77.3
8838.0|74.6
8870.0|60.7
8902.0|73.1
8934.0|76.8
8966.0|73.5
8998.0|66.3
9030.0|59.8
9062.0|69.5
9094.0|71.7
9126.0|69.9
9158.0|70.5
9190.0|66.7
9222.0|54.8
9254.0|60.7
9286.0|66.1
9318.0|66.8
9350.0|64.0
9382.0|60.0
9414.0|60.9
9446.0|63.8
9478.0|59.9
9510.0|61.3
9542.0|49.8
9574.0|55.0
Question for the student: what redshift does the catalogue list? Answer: 0.00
